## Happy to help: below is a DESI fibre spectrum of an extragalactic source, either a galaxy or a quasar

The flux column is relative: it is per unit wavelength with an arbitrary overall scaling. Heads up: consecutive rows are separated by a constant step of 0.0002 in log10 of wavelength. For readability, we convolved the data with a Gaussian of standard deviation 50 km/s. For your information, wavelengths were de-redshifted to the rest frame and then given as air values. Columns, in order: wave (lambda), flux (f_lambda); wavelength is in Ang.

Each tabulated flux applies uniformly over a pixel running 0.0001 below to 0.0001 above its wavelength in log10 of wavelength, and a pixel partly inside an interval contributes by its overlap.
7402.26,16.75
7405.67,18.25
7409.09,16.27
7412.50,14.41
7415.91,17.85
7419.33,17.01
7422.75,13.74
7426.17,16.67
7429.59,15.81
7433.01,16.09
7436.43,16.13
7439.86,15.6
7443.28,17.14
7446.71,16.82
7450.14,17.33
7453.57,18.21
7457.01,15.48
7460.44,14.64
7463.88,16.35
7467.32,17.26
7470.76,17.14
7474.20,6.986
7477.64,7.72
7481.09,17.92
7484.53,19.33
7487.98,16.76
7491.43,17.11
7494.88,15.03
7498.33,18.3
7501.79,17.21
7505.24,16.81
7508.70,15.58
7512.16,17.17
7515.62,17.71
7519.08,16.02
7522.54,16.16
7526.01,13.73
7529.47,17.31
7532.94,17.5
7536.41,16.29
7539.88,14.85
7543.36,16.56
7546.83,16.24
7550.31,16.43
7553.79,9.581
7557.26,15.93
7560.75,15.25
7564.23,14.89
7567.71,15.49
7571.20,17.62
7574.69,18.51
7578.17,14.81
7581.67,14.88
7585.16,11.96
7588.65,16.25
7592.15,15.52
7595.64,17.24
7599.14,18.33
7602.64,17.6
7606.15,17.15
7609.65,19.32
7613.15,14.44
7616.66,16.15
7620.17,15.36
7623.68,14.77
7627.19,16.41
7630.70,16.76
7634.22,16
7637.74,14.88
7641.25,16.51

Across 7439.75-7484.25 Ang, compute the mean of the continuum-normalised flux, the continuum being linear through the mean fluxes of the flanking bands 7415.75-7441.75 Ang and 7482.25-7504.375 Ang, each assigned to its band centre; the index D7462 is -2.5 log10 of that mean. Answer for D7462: 0.08 mag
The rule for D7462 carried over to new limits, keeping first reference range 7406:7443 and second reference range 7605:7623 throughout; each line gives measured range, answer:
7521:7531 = 0.04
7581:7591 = 0.14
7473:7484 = 0.33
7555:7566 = 0.08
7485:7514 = -0.04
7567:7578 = -0.05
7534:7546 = 0.02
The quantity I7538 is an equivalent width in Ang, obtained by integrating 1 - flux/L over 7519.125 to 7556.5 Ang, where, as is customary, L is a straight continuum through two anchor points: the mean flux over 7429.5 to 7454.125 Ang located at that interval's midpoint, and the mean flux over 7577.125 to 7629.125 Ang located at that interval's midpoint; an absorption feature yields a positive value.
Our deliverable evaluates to 1.8 Ang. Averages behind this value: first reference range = 16.6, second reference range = 16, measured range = 15.5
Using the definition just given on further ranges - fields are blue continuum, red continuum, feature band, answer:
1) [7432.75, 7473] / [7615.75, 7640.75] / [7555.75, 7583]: 0.1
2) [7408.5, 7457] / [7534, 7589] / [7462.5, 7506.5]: 0.7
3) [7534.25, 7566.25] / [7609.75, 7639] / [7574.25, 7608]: -1.4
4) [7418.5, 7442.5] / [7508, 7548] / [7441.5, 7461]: -0.9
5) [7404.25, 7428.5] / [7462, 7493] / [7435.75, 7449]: -0.6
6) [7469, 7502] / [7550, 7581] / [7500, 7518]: -1.9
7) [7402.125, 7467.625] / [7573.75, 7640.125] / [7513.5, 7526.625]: 0.1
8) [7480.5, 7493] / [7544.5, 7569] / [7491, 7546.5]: 0.0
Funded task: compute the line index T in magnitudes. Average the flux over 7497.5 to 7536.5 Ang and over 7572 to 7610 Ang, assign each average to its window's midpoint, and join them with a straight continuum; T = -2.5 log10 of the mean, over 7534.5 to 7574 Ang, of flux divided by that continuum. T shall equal 0.072 mag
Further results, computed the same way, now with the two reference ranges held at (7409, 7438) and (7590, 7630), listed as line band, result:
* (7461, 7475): 0.08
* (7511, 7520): -0.05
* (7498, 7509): -0.05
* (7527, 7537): -0.04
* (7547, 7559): 0.15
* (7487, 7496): -0.01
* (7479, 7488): -0.11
